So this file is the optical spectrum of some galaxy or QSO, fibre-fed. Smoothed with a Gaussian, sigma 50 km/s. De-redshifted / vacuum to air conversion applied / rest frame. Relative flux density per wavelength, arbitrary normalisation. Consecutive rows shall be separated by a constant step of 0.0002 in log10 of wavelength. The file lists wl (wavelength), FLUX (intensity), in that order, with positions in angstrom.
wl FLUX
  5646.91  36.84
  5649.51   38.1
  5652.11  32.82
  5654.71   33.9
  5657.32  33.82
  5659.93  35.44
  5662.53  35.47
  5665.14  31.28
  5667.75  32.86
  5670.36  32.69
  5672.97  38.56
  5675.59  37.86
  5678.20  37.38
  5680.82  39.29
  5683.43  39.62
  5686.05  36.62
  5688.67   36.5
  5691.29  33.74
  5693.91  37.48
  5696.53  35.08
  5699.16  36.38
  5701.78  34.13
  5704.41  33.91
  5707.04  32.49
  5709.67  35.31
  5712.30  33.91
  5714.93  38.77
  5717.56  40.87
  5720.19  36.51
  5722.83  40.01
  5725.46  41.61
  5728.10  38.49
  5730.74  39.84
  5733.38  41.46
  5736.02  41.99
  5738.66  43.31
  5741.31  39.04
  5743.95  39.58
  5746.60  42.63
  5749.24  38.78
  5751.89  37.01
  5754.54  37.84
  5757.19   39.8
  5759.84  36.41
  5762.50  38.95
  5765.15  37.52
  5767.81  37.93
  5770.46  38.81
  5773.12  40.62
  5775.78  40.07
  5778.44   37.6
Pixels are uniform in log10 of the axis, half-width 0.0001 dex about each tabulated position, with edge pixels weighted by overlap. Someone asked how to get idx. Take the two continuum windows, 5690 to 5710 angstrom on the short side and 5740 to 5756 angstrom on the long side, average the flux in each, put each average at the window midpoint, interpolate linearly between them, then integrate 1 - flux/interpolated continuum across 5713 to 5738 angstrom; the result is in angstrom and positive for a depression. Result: -1.9 angstrom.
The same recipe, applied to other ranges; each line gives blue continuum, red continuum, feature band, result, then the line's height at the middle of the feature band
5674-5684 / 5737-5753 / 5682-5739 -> 2.5 angstrom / 39.3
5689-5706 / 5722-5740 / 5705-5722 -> 0.7 angstrom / 37.9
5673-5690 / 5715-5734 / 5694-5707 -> 1.3 angstrom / 38.7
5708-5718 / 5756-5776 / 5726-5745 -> -1.5 angstrom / 37.6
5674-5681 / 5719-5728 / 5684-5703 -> 1.3 angstrom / 38.4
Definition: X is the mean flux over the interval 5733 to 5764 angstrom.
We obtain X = 39.7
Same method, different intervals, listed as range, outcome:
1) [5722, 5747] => 40.7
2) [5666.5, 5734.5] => 37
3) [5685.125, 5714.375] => 35.1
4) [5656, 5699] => 35.9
